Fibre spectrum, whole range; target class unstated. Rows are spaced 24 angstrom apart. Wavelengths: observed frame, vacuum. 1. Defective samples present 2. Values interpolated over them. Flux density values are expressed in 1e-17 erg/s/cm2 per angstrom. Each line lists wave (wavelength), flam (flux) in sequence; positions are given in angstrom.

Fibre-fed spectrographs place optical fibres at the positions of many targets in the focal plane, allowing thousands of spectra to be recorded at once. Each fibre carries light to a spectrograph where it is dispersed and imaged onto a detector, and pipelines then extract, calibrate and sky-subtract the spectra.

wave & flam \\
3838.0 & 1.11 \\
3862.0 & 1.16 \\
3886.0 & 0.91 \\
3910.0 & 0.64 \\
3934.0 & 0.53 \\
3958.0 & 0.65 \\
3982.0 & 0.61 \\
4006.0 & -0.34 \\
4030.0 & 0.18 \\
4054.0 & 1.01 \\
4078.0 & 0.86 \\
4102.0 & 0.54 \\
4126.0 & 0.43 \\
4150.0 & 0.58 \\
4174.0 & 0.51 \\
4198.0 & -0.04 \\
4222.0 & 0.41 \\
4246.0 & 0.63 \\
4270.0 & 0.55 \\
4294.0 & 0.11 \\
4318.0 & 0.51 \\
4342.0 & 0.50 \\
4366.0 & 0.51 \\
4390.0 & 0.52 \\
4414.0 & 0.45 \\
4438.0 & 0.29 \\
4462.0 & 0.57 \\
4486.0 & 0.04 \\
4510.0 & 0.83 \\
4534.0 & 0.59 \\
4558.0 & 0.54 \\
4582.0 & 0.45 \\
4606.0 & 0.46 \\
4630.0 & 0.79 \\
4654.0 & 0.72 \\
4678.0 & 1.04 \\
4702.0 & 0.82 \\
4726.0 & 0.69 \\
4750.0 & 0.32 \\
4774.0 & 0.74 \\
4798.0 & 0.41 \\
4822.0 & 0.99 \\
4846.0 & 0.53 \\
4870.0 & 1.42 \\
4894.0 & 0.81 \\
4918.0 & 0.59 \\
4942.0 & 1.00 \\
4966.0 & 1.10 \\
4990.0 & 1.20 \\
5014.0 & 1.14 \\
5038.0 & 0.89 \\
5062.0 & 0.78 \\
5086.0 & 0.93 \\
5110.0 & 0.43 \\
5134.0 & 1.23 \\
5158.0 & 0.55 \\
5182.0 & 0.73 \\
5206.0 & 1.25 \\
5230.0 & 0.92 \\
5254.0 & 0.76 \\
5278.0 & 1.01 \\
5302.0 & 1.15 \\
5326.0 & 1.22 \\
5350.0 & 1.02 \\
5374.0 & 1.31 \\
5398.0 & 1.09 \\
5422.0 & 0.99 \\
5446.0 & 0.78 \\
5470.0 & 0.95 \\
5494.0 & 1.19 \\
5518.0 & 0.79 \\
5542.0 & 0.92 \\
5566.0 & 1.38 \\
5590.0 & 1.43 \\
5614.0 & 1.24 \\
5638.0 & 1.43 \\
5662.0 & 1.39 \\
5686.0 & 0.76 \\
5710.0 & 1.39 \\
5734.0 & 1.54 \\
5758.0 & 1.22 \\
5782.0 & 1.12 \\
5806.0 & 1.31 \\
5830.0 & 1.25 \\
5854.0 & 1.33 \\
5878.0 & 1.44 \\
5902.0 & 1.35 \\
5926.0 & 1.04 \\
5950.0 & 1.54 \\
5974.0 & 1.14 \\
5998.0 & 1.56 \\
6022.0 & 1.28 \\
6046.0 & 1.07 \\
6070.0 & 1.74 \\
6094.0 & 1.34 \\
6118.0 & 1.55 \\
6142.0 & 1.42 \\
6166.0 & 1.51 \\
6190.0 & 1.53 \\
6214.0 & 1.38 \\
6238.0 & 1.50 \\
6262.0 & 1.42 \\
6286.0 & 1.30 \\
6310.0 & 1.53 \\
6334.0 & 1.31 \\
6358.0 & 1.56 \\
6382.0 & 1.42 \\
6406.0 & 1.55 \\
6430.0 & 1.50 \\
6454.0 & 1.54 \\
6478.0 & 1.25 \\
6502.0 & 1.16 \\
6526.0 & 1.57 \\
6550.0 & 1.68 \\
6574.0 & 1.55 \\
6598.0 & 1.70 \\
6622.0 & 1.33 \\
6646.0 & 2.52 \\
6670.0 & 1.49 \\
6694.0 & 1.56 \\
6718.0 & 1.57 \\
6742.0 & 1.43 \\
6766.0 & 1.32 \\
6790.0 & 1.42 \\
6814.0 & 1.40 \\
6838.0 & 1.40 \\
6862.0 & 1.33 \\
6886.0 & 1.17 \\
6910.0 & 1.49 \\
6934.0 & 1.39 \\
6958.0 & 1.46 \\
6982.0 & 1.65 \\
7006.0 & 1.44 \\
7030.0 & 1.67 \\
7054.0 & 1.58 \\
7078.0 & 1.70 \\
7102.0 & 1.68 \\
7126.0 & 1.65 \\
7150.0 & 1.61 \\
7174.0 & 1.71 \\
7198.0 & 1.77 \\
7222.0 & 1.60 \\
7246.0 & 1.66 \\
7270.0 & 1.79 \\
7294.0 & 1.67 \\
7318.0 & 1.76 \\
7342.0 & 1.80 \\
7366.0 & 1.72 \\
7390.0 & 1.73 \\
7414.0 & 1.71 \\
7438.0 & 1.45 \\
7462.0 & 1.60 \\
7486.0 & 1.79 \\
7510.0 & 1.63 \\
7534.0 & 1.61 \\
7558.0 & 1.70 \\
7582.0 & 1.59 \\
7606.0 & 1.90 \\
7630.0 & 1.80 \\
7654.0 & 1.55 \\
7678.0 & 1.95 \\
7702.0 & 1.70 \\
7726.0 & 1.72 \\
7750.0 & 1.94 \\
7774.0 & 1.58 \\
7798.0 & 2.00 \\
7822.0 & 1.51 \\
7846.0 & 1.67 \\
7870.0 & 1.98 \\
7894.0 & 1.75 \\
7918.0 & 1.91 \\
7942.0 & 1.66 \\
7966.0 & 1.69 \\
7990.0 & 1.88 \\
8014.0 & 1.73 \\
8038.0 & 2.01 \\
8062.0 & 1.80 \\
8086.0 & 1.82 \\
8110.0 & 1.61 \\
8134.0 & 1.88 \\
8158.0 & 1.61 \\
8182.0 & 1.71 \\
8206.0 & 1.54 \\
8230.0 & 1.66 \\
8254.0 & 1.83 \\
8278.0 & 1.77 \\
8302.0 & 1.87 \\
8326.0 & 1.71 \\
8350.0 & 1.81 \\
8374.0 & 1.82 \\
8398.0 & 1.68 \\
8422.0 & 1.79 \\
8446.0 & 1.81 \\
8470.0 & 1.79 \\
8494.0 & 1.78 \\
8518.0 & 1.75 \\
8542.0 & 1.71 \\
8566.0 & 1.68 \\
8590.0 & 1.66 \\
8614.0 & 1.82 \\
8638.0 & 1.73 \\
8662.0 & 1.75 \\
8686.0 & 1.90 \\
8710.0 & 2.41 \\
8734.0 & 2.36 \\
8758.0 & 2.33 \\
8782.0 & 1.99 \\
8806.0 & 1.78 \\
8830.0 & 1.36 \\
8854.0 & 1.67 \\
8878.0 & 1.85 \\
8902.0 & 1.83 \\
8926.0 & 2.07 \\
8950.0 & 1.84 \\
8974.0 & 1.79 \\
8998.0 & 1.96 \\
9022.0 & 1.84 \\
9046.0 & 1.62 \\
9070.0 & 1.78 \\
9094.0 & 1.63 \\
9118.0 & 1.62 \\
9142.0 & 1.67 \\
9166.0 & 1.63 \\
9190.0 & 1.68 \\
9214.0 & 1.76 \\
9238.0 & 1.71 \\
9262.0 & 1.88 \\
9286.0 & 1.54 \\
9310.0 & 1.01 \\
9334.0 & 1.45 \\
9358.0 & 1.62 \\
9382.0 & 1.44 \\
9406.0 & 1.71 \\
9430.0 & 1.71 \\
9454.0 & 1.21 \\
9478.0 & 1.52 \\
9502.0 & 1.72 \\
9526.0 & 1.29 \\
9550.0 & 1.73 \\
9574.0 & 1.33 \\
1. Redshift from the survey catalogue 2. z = 0.33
